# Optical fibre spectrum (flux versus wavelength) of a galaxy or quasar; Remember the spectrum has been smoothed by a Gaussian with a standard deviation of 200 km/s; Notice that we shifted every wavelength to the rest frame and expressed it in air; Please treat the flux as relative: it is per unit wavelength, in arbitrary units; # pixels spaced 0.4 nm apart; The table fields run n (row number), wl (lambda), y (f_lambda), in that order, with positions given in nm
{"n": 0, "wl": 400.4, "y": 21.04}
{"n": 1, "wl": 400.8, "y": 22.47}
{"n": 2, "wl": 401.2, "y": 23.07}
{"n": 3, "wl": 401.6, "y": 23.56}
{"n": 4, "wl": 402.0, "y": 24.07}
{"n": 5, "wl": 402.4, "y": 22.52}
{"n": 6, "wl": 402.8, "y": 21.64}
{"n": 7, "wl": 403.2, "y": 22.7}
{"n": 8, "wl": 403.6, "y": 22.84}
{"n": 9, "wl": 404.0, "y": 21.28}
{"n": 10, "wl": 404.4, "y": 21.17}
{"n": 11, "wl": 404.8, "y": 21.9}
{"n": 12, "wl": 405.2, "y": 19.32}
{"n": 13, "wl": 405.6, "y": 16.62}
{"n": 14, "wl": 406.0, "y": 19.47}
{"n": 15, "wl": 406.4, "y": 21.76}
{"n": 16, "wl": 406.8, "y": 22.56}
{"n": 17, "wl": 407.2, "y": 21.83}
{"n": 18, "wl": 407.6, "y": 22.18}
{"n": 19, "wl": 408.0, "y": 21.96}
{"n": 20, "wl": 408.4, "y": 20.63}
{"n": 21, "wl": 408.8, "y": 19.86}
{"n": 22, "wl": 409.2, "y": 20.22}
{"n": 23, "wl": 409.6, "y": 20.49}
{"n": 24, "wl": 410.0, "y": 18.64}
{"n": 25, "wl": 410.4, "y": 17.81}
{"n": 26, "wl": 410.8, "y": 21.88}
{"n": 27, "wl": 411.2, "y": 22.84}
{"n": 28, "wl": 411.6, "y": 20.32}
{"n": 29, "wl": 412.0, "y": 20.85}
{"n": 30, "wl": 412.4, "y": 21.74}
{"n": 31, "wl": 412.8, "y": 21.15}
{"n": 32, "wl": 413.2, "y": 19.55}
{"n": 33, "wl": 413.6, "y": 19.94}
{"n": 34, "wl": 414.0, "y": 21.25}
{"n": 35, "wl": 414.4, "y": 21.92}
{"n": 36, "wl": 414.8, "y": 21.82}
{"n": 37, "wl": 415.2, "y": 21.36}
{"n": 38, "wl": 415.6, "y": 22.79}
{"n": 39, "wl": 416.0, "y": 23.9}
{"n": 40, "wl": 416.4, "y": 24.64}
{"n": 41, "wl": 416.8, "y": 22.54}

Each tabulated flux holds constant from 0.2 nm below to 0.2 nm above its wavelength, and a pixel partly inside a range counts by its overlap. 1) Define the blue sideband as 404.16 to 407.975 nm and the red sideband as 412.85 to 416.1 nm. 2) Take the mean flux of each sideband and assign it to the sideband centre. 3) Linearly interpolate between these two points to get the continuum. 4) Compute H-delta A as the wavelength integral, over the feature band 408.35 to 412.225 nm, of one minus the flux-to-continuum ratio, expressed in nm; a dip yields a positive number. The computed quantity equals 0.15 nm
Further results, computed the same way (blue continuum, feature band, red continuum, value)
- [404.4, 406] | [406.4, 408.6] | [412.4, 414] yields -0.22 nm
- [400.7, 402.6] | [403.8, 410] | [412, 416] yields 0.48 nm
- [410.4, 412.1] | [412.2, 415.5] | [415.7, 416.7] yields 0.21 nm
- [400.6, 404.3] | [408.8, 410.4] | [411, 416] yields 0.17 nm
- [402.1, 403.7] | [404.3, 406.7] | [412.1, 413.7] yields 0.21 nm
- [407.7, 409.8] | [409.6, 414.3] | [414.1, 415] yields 0.16 nm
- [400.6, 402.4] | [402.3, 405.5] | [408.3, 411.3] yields 0.12 nm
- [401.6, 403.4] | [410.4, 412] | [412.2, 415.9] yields 0.05 nm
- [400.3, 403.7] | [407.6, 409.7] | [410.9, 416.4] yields 0.12 nm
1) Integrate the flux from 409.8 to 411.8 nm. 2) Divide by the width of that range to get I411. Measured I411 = 20.3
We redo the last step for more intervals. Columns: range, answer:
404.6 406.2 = 19.3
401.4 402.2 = 23.8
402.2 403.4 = 22.3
